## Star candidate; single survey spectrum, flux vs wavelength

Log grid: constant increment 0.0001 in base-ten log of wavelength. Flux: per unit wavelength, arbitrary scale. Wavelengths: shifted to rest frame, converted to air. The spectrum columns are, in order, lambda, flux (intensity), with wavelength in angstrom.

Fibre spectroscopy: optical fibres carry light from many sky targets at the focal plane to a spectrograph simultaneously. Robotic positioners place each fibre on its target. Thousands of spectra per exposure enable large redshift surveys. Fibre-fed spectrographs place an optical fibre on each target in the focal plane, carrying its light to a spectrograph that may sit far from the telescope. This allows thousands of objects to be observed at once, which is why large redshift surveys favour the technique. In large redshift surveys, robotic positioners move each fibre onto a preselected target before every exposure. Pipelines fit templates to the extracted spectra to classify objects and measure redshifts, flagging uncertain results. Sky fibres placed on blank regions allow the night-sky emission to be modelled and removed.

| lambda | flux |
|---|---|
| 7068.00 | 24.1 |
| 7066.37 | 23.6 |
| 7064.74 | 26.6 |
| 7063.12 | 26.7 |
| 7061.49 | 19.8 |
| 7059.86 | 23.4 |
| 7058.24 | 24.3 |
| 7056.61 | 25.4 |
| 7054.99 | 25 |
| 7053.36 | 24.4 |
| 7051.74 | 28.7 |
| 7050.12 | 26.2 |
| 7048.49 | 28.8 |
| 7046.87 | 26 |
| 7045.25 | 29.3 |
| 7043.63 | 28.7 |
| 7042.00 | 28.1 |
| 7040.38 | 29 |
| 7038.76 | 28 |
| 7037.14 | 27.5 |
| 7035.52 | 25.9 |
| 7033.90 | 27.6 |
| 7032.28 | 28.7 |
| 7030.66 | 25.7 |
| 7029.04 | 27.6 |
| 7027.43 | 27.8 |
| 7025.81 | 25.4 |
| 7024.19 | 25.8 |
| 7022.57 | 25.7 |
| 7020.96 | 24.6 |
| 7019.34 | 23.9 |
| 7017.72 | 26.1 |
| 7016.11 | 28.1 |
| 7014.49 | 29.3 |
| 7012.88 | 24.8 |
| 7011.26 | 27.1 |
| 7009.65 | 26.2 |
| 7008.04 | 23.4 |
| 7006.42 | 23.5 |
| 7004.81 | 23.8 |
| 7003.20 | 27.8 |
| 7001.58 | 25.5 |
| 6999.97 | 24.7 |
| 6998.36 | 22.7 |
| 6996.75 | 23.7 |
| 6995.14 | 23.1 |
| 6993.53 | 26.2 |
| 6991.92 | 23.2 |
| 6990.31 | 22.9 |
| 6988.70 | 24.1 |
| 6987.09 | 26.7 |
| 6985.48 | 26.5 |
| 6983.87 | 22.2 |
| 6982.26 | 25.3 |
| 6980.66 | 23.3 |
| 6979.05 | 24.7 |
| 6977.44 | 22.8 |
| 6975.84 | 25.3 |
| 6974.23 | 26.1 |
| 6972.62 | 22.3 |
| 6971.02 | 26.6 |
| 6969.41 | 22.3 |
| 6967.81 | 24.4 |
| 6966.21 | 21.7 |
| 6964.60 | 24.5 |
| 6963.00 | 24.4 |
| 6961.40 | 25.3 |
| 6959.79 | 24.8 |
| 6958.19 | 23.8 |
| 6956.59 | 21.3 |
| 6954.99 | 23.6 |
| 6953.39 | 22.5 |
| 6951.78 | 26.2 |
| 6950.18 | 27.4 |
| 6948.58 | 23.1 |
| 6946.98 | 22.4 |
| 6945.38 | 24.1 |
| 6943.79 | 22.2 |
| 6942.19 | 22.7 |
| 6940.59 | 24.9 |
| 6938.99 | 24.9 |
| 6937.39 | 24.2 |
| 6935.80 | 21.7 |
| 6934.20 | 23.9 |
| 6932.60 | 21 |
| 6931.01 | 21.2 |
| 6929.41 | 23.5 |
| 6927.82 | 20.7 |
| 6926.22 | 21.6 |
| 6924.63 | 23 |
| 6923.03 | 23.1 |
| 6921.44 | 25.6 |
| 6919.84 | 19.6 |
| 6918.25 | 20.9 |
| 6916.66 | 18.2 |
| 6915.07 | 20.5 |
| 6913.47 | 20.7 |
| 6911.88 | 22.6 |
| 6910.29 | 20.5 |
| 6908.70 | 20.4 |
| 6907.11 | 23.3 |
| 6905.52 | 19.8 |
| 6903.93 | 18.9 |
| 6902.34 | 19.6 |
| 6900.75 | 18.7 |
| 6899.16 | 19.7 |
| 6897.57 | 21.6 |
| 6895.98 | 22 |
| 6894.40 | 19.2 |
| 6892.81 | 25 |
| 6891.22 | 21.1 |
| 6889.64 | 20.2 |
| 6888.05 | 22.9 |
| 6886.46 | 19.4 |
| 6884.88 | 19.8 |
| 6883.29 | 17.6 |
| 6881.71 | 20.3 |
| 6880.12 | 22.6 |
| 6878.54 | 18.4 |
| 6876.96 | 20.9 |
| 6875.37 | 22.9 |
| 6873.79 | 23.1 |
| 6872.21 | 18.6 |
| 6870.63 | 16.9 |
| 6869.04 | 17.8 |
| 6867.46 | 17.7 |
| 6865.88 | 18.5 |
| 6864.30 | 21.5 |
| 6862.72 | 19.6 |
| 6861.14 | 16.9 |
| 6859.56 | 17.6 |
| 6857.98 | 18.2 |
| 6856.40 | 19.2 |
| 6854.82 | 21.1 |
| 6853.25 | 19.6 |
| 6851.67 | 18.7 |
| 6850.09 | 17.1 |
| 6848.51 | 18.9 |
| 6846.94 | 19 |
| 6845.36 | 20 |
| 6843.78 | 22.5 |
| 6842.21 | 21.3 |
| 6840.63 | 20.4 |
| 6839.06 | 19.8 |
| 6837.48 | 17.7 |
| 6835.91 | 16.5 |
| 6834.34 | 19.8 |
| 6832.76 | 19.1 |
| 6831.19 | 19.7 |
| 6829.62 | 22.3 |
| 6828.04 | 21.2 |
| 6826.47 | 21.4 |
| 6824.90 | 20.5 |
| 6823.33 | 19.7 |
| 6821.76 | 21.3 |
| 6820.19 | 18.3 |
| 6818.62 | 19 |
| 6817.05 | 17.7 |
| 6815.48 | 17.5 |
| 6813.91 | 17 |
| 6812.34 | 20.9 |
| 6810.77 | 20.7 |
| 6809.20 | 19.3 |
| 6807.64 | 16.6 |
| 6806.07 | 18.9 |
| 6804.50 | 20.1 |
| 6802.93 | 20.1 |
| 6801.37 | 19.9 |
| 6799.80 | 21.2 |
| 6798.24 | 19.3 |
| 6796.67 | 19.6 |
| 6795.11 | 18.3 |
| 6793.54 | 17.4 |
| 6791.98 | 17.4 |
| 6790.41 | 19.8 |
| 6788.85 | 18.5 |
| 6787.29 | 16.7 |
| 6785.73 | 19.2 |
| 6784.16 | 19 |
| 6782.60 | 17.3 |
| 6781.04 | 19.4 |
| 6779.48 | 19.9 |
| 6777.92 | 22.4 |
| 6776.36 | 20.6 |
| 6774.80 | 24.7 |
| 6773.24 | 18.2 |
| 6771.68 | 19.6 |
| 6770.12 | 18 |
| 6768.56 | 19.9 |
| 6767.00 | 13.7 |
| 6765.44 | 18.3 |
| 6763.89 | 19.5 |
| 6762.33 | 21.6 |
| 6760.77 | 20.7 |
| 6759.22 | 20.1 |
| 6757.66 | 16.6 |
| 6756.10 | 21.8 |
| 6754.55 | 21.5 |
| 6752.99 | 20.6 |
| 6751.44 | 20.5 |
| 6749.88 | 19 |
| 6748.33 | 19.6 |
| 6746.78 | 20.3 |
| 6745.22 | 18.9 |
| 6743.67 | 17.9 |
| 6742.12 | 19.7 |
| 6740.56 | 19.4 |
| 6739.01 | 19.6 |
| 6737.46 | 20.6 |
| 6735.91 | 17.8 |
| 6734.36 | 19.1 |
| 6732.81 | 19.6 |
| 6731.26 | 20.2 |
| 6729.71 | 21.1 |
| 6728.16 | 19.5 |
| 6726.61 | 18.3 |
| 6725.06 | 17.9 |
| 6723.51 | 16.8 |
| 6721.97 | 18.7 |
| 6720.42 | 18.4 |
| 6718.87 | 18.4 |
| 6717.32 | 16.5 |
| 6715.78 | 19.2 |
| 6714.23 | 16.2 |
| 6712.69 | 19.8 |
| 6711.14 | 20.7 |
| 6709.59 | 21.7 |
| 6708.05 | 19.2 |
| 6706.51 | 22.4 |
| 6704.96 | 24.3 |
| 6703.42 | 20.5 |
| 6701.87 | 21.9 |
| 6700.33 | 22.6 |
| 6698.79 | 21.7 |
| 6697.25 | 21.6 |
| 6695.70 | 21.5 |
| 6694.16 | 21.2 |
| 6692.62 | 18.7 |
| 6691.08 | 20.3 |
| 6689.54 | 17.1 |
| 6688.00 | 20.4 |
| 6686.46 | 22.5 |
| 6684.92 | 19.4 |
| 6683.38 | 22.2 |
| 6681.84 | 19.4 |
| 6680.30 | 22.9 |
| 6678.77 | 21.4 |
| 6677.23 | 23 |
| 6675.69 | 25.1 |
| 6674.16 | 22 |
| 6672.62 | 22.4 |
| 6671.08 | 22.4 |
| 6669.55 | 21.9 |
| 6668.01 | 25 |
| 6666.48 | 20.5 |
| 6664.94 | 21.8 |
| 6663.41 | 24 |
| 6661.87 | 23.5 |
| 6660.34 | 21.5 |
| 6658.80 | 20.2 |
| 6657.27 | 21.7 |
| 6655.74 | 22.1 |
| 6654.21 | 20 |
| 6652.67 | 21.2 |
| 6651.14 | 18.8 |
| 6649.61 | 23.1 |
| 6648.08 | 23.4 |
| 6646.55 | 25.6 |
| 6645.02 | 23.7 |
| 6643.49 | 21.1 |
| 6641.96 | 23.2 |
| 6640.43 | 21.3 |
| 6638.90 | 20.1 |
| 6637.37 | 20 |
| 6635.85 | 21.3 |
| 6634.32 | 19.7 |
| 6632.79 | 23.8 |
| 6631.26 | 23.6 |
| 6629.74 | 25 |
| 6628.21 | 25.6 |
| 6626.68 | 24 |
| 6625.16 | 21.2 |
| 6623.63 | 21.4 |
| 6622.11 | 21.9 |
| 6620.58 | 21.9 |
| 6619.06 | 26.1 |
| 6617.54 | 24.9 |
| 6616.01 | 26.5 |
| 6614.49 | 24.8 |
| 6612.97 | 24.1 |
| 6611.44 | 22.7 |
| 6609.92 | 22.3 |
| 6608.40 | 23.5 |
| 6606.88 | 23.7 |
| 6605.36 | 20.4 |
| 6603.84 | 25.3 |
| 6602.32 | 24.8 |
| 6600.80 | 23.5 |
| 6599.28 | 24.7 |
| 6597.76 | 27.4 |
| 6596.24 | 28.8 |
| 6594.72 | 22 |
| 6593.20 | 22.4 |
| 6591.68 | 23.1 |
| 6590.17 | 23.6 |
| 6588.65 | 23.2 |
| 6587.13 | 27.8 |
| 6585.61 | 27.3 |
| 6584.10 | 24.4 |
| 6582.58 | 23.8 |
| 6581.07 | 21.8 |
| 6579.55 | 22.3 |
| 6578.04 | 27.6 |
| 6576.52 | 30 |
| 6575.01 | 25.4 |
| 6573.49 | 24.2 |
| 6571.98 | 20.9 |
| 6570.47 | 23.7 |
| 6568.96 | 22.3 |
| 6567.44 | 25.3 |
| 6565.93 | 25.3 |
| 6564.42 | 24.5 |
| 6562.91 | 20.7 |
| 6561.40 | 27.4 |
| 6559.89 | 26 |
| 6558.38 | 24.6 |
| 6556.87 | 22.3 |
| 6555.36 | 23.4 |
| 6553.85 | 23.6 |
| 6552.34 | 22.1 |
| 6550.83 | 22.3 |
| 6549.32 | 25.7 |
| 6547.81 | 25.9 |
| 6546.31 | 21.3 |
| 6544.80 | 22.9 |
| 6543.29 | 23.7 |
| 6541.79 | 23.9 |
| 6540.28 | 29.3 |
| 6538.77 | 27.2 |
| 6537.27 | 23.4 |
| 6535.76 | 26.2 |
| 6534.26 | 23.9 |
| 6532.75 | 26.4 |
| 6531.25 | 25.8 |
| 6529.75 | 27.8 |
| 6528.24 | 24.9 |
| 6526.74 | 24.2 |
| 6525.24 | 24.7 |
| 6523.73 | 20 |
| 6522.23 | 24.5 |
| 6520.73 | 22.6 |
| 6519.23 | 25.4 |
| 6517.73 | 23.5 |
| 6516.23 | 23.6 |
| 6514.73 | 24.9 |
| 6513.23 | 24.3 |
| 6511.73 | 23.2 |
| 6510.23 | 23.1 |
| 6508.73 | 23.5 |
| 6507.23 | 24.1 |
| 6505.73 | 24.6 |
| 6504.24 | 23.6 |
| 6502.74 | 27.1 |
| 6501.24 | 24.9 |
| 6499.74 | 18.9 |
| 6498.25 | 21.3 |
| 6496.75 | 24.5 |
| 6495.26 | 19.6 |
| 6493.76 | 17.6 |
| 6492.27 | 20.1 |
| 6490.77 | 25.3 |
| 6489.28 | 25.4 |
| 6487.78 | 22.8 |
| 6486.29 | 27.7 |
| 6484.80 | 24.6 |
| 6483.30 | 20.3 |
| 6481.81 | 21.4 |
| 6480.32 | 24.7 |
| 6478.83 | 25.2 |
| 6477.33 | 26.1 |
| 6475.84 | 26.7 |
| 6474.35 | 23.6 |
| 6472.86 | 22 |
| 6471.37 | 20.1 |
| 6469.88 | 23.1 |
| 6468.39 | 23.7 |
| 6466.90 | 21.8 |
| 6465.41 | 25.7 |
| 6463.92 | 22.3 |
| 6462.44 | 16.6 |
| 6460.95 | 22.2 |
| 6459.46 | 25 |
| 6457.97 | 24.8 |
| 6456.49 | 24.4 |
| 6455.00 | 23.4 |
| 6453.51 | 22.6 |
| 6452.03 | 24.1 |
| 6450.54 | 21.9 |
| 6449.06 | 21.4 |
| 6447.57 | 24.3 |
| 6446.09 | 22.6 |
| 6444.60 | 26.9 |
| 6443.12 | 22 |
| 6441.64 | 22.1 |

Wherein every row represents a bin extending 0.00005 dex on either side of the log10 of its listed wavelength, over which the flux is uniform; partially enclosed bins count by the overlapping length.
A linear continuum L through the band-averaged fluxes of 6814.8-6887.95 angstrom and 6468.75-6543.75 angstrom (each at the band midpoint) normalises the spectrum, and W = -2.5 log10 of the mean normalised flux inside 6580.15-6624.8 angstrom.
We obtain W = -0.062 mag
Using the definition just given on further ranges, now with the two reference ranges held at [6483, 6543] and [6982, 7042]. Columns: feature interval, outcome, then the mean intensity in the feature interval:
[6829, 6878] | 0.281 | 19.4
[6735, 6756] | 0.249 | 19.7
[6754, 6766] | 0.234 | 20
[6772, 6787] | 0.241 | 20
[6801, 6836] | 0.271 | 19.5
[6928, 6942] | 0.108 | 23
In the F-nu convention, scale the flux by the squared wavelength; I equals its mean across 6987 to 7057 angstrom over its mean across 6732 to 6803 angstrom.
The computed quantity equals 1.45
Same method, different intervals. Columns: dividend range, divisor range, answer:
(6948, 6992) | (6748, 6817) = 1.32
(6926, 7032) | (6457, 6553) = 1.19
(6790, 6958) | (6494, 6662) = 0.95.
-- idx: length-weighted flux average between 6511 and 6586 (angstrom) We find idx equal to 24.4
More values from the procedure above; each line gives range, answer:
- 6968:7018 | 24.8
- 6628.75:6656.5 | 22.1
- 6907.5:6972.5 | 22.9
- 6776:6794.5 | 18.9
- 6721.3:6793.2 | 19.3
